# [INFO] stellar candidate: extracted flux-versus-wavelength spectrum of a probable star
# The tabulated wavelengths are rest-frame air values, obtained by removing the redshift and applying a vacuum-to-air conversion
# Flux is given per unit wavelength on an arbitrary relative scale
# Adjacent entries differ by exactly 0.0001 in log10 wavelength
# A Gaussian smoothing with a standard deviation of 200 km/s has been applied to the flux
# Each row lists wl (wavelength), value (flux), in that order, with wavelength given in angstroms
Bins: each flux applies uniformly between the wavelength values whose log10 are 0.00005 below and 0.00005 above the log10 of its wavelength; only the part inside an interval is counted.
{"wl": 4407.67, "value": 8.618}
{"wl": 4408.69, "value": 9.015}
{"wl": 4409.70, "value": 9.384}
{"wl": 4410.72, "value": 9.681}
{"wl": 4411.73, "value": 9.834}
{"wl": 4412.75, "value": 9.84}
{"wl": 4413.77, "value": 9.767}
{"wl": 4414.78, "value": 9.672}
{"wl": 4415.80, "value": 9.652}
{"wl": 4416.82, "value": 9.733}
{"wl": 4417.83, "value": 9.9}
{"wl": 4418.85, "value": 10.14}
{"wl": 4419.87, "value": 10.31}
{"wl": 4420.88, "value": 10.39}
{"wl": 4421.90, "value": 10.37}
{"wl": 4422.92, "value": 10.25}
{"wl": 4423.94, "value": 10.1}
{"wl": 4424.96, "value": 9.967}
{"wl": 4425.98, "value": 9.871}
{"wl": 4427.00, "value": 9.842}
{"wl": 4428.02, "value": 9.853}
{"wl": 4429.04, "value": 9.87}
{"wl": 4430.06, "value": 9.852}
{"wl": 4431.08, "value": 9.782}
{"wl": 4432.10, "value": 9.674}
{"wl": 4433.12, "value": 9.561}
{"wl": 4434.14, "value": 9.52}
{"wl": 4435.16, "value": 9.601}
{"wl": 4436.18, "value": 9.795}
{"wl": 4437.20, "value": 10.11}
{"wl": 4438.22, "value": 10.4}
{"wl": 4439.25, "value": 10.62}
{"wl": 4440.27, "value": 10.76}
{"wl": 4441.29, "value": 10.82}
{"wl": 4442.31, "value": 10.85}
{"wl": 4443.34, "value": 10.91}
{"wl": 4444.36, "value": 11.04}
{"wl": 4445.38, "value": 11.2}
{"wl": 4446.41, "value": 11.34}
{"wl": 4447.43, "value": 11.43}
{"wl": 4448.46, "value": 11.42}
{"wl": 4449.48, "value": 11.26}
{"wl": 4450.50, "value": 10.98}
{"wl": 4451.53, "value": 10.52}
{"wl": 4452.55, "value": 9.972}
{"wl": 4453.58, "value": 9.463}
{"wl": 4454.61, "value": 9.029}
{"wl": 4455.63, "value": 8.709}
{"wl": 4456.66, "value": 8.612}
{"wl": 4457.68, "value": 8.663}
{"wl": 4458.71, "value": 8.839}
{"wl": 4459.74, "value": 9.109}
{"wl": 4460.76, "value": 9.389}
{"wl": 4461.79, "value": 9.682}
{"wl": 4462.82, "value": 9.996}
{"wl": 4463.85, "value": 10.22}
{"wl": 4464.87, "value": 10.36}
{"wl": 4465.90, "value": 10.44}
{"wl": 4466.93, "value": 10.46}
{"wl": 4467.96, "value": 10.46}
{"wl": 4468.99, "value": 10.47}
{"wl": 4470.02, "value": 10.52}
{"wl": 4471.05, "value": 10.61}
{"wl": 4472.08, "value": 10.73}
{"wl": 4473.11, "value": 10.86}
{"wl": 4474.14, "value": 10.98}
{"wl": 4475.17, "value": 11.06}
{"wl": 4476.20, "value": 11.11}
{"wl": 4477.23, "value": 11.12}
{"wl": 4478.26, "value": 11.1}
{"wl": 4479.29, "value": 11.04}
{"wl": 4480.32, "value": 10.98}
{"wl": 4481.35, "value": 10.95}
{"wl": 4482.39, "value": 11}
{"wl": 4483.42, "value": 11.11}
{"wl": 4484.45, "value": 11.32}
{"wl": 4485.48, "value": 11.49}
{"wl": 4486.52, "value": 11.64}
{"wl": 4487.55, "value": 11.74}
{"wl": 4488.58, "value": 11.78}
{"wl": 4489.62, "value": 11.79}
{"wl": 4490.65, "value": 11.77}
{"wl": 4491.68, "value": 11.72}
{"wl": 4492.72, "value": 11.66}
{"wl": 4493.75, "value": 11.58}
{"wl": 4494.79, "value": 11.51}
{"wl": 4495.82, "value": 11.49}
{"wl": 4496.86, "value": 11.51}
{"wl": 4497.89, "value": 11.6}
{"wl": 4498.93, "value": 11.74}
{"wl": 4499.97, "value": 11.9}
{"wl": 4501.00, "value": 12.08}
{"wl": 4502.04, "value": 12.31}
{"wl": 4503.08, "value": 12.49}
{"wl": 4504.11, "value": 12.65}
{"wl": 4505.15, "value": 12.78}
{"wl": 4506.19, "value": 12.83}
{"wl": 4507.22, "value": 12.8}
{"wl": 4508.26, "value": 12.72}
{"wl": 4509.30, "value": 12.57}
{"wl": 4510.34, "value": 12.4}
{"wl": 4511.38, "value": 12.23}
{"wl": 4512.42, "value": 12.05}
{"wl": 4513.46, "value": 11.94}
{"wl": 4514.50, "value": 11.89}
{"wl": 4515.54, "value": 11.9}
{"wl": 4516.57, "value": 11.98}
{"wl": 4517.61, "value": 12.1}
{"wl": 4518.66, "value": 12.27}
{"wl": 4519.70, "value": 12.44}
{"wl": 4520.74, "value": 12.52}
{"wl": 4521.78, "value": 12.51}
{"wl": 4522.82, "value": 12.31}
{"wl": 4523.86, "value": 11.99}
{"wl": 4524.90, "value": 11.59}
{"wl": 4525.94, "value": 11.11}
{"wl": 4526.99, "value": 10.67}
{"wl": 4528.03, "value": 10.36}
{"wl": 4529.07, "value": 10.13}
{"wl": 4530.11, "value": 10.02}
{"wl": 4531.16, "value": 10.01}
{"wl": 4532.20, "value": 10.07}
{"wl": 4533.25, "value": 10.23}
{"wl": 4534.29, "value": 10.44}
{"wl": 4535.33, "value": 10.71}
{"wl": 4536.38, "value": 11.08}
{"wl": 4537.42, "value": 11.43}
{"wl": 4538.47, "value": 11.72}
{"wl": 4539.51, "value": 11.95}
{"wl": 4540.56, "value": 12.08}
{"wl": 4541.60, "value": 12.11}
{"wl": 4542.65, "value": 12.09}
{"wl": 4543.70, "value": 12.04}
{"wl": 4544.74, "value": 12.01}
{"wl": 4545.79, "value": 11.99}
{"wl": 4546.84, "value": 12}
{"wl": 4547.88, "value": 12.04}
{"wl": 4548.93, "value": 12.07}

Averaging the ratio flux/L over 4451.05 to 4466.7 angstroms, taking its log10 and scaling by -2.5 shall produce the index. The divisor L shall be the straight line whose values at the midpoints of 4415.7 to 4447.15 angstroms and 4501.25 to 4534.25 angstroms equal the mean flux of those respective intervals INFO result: 0.12 mag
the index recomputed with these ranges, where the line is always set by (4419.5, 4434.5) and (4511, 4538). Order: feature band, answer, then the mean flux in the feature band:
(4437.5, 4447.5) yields -0.07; 10.9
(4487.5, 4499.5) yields -0.07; 11.7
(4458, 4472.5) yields 0.05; 10.1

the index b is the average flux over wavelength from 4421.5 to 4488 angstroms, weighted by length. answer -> 10.4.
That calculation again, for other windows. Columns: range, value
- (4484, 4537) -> 11.7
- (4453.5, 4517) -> 11.2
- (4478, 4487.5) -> 11.2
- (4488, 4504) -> 11.8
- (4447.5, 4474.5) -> 10.1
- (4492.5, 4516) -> 12.1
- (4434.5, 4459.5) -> 10.2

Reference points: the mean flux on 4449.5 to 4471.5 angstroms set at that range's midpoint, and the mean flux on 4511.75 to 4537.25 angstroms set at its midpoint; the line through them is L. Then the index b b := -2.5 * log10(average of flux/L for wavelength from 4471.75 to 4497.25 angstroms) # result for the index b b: -0.09 mag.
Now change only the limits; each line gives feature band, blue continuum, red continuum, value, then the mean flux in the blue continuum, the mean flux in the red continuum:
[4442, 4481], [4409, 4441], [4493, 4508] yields 0.06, 9.94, 12.1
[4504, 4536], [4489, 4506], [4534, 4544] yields 0.01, 11.9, 11.6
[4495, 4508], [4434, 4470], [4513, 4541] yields -0.11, 10.2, 11.4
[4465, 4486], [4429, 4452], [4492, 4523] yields 0.05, 10.5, 12.2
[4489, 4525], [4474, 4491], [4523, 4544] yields -0.08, 11.3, 11.1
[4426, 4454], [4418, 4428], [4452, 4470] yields -0.05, 10.1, 9.67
